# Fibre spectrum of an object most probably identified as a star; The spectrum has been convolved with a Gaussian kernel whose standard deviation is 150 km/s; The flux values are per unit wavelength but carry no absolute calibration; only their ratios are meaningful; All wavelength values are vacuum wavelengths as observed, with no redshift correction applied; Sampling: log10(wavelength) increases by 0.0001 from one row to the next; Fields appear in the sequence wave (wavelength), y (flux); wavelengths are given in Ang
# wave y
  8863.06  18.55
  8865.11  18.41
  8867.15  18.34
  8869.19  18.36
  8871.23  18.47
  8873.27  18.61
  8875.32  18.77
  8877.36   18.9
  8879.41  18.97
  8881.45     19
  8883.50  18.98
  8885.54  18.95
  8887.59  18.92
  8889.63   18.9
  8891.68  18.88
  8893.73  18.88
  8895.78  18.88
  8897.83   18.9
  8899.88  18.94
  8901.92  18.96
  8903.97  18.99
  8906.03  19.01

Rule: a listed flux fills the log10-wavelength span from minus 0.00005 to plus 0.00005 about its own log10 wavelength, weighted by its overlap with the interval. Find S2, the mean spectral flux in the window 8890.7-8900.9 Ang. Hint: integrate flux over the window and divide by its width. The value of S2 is 18.9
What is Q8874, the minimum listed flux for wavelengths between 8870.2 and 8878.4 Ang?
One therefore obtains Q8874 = 18.47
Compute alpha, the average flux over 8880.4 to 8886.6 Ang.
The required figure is 19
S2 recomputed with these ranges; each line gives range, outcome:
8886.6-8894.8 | 18.9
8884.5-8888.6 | 18.9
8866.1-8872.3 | 18.4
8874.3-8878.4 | 18.8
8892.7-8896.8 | 18.9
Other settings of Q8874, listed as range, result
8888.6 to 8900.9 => 18.88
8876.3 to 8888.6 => 18.9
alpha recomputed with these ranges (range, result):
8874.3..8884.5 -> 18.9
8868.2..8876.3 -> 18.5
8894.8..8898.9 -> 18.9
